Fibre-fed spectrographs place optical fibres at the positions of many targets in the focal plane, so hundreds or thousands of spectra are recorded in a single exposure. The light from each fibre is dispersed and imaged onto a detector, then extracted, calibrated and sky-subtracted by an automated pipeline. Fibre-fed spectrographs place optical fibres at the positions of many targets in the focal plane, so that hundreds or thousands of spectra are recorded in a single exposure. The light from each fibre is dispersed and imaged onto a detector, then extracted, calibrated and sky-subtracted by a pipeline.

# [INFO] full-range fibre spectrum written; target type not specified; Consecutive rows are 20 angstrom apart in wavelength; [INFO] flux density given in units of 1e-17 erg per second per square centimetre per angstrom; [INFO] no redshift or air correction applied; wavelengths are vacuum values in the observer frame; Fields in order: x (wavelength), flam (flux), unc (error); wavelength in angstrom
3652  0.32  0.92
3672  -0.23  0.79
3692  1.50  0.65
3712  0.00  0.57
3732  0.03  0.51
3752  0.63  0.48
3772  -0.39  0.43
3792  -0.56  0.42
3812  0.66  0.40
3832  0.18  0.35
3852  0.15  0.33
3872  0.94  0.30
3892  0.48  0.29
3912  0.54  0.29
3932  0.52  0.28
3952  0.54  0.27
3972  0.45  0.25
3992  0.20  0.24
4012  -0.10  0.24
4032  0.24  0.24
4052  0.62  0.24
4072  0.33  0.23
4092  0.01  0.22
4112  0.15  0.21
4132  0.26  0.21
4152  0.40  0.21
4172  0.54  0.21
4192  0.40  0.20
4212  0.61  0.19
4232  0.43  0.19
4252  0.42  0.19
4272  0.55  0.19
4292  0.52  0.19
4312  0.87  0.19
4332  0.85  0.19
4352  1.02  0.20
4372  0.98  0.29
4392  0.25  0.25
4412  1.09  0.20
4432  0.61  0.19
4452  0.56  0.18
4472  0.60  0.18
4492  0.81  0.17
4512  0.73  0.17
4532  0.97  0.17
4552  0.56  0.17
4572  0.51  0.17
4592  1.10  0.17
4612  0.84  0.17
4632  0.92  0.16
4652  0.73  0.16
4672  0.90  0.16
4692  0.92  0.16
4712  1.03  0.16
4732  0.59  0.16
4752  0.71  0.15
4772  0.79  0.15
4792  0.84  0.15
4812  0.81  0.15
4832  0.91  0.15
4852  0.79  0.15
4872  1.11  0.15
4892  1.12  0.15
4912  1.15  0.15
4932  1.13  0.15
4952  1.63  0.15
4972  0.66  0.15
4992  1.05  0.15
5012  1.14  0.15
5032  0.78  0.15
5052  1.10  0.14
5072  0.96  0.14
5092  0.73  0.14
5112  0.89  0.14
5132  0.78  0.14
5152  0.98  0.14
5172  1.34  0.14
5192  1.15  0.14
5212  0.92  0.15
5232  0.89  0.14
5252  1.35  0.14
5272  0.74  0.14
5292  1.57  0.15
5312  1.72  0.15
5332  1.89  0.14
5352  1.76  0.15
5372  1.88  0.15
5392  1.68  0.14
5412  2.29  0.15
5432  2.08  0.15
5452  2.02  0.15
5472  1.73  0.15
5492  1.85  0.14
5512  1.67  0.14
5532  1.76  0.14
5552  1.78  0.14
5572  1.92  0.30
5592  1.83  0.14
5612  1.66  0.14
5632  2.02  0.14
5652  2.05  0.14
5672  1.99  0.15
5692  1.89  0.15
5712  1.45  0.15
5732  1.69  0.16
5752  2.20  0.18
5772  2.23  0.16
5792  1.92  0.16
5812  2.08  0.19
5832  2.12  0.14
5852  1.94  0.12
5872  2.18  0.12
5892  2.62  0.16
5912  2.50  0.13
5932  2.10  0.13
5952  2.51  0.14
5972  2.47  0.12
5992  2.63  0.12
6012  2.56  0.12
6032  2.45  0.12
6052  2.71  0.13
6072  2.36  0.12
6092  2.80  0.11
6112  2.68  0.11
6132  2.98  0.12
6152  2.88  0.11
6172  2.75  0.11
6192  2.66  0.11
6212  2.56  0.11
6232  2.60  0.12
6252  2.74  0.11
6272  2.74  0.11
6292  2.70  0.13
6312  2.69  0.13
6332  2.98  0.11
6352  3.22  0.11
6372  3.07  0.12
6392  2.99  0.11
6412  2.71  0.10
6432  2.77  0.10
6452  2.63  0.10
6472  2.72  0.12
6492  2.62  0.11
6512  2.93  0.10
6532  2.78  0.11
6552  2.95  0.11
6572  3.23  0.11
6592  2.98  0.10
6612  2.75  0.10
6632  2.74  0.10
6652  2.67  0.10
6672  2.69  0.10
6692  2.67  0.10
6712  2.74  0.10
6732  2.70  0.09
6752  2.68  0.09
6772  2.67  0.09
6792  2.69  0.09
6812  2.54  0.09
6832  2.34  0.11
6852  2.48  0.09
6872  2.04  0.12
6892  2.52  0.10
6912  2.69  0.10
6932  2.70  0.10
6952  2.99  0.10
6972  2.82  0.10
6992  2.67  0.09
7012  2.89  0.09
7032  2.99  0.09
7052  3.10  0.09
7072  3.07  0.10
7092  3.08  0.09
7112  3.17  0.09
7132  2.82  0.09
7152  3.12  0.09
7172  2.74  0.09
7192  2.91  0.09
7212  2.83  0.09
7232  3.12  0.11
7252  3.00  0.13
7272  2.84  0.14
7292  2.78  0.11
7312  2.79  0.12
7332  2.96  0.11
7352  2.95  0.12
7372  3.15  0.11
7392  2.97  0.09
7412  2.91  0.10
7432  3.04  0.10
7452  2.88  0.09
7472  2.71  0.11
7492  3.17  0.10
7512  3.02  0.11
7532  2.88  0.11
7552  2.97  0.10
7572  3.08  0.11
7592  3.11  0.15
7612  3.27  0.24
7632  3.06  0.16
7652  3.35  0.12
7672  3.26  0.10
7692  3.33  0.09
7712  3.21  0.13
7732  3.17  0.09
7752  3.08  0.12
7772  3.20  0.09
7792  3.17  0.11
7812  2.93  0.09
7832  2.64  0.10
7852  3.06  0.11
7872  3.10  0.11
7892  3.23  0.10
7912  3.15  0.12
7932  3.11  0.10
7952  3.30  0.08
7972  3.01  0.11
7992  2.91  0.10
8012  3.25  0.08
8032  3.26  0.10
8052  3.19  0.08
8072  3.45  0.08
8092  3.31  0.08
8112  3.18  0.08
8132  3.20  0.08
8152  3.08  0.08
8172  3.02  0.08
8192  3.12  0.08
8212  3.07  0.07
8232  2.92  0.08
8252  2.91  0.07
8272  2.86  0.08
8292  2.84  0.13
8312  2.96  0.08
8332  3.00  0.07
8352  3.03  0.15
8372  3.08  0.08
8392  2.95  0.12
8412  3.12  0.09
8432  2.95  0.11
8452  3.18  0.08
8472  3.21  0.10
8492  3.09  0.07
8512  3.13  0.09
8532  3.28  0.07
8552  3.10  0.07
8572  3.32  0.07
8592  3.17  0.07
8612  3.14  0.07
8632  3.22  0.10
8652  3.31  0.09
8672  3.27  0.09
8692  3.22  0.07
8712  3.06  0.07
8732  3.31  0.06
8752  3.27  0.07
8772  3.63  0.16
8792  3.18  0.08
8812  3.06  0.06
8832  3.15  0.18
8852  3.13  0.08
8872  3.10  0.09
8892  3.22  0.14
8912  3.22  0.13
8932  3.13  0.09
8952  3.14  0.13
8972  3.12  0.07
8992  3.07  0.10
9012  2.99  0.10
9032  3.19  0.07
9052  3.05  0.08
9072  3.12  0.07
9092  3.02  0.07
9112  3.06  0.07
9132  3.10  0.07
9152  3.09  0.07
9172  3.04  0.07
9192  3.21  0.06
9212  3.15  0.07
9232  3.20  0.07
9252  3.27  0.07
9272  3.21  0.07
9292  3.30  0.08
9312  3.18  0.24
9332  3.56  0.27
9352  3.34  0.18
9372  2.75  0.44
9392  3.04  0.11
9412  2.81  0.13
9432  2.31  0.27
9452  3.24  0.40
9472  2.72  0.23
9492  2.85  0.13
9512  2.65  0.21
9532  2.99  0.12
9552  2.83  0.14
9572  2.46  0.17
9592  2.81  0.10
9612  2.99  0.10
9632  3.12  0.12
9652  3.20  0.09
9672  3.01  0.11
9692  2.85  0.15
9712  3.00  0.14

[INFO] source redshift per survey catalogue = 0.33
